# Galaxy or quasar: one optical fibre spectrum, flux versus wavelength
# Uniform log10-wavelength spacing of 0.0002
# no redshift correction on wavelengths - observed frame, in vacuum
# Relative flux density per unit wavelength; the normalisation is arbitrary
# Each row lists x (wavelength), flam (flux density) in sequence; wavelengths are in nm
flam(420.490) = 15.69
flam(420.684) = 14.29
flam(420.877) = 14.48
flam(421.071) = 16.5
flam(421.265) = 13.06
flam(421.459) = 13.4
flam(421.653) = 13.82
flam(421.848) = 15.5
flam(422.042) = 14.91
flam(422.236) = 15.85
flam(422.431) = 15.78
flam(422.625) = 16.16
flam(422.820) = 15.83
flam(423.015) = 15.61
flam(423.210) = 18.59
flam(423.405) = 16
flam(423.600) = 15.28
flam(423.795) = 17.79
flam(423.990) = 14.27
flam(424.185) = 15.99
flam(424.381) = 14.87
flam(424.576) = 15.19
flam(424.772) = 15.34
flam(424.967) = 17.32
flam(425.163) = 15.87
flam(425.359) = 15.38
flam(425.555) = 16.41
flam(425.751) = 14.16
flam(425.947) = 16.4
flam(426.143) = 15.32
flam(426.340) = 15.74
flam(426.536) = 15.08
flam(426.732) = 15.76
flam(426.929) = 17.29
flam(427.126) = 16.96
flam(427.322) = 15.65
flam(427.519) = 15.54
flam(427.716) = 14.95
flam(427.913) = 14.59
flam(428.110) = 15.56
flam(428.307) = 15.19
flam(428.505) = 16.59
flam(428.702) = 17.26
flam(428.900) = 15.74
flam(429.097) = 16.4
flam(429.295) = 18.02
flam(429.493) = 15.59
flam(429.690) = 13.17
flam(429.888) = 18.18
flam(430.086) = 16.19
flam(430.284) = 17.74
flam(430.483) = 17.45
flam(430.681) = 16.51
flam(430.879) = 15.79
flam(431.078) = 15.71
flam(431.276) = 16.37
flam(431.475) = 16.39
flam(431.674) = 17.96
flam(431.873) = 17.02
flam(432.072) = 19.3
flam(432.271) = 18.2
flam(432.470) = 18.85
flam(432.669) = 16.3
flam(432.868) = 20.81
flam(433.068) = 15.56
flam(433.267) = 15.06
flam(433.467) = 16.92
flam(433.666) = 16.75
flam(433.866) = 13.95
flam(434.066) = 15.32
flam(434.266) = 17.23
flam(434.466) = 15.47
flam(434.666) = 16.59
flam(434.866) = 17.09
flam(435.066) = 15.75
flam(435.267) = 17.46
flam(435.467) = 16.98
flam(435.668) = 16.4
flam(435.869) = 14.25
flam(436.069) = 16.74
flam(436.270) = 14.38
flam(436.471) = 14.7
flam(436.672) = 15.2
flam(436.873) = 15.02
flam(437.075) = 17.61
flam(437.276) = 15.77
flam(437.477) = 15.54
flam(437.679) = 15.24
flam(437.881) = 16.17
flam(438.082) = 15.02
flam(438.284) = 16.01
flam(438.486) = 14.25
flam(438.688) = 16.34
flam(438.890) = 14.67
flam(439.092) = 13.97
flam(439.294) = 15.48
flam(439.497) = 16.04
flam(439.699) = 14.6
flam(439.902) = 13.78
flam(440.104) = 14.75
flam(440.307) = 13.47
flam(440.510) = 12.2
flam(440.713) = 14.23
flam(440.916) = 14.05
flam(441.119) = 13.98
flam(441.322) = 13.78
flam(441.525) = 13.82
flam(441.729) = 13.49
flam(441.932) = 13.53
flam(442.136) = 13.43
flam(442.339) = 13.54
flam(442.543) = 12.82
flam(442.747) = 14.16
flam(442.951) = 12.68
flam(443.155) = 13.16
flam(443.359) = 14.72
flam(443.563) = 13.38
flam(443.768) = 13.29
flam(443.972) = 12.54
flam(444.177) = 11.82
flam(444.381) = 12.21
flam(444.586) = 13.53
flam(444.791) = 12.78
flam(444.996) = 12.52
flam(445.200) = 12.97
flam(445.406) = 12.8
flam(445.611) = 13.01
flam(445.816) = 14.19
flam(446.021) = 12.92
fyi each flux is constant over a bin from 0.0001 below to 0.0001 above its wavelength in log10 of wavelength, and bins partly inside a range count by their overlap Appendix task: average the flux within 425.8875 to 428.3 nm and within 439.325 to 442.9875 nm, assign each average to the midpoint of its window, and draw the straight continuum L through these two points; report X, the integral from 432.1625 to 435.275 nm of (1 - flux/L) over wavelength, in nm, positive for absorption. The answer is -0.390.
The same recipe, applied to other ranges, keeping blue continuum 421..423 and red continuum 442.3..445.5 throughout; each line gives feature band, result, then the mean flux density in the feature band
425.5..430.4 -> -0.49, 16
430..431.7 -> -0.28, 16.6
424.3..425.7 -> -0.09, 15.7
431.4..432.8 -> -0.36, 17.8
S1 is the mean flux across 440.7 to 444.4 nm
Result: 13.4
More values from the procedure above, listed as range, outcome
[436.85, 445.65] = 14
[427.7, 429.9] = 15.9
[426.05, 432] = 16.2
